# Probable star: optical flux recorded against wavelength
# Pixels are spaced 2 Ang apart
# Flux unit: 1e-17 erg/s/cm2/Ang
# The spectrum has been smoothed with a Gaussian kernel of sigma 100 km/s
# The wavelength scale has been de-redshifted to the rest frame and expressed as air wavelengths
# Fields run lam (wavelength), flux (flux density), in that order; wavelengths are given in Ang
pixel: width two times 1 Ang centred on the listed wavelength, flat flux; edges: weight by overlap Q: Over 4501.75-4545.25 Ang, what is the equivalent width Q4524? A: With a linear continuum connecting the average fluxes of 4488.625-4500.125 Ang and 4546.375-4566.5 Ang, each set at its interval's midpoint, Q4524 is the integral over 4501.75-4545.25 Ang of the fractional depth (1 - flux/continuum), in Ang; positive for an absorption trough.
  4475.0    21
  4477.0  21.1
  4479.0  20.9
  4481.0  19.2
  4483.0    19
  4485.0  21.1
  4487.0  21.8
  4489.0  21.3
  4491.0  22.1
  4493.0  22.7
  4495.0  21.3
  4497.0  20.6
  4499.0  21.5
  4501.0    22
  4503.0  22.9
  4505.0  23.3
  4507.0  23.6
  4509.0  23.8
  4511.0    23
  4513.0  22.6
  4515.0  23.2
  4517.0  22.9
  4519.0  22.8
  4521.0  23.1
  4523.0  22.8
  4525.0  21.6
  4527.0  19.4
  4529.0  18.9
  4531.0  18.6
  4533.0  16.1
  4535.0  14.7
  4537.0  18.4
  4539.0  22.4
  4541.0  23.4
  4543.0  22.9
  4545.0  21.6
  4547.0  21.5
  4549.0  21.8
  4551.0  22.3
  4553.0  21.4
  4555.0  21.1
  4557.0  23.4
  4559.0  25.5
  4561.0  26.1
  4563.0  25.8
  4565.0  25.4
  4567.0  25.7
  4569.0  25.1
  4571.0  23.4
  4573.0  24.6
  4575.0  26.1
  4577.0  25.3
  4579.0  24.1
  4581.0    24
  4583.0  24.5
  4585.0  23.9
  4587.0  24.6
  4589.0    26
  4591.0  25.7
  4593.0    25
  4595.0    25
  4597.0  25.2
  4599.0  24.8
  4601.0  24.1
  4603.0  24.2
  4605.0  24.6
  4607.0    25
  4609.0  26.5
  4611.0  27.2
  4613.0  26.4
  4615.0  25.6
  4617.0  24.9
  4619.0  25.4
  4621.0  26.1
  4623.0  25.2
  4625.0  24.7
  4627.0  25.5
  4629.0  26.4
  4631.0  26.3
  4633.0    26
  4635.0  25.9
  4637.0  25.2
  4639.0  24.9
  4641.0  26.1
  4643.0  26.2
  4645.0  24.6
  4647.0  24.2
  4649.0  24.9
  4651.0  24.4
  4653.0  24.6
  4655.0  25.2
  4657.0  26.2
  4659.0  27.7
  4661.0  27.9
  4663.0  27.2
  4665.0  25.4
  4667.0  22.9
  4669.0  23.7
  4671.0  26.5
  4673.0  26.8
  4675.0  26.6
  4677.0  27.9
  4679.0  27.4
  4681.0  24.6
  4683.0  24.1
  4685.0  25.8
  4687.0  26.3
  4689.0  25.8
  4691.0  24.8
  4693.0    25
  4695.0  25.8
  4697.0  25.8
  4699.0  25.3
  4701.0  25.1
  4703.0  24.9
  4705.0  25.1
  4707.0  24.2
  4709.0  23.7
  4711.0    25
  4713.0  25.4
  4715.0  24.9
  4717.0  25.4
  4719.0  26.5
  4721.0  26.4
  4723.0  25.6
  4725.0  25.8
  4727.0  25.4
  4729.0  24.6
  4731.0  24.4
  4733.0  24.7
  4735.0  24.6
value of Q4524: 2.0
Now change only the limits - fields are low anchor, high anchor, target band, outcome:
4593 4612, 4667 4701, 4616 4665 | -0.5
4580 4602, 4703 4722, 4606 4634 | -1.0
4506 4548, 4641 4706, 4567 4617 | -4.0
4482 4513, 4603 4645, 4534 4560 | 2.1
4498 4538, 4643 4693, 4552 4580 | -2.3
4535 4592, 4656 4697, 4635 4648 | 0.0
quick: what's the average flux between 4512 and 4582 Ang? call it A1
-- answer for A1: 22.5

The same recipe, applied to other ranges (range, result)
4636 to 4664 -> 25.7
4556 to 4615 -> 25.1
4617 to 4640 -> 25.6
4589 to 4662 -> 25.5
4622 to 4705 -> 25.6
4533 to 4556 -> 20.8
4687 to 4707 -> 25.3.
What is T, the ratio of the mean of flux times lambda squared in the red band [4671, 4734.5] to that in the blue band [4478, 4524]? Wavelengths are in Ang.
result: 1.3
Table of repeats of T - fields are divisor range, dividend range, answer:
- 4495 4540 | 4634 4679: 1.28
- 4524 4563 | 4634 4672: 1.26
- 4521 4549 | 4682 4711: 1.32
